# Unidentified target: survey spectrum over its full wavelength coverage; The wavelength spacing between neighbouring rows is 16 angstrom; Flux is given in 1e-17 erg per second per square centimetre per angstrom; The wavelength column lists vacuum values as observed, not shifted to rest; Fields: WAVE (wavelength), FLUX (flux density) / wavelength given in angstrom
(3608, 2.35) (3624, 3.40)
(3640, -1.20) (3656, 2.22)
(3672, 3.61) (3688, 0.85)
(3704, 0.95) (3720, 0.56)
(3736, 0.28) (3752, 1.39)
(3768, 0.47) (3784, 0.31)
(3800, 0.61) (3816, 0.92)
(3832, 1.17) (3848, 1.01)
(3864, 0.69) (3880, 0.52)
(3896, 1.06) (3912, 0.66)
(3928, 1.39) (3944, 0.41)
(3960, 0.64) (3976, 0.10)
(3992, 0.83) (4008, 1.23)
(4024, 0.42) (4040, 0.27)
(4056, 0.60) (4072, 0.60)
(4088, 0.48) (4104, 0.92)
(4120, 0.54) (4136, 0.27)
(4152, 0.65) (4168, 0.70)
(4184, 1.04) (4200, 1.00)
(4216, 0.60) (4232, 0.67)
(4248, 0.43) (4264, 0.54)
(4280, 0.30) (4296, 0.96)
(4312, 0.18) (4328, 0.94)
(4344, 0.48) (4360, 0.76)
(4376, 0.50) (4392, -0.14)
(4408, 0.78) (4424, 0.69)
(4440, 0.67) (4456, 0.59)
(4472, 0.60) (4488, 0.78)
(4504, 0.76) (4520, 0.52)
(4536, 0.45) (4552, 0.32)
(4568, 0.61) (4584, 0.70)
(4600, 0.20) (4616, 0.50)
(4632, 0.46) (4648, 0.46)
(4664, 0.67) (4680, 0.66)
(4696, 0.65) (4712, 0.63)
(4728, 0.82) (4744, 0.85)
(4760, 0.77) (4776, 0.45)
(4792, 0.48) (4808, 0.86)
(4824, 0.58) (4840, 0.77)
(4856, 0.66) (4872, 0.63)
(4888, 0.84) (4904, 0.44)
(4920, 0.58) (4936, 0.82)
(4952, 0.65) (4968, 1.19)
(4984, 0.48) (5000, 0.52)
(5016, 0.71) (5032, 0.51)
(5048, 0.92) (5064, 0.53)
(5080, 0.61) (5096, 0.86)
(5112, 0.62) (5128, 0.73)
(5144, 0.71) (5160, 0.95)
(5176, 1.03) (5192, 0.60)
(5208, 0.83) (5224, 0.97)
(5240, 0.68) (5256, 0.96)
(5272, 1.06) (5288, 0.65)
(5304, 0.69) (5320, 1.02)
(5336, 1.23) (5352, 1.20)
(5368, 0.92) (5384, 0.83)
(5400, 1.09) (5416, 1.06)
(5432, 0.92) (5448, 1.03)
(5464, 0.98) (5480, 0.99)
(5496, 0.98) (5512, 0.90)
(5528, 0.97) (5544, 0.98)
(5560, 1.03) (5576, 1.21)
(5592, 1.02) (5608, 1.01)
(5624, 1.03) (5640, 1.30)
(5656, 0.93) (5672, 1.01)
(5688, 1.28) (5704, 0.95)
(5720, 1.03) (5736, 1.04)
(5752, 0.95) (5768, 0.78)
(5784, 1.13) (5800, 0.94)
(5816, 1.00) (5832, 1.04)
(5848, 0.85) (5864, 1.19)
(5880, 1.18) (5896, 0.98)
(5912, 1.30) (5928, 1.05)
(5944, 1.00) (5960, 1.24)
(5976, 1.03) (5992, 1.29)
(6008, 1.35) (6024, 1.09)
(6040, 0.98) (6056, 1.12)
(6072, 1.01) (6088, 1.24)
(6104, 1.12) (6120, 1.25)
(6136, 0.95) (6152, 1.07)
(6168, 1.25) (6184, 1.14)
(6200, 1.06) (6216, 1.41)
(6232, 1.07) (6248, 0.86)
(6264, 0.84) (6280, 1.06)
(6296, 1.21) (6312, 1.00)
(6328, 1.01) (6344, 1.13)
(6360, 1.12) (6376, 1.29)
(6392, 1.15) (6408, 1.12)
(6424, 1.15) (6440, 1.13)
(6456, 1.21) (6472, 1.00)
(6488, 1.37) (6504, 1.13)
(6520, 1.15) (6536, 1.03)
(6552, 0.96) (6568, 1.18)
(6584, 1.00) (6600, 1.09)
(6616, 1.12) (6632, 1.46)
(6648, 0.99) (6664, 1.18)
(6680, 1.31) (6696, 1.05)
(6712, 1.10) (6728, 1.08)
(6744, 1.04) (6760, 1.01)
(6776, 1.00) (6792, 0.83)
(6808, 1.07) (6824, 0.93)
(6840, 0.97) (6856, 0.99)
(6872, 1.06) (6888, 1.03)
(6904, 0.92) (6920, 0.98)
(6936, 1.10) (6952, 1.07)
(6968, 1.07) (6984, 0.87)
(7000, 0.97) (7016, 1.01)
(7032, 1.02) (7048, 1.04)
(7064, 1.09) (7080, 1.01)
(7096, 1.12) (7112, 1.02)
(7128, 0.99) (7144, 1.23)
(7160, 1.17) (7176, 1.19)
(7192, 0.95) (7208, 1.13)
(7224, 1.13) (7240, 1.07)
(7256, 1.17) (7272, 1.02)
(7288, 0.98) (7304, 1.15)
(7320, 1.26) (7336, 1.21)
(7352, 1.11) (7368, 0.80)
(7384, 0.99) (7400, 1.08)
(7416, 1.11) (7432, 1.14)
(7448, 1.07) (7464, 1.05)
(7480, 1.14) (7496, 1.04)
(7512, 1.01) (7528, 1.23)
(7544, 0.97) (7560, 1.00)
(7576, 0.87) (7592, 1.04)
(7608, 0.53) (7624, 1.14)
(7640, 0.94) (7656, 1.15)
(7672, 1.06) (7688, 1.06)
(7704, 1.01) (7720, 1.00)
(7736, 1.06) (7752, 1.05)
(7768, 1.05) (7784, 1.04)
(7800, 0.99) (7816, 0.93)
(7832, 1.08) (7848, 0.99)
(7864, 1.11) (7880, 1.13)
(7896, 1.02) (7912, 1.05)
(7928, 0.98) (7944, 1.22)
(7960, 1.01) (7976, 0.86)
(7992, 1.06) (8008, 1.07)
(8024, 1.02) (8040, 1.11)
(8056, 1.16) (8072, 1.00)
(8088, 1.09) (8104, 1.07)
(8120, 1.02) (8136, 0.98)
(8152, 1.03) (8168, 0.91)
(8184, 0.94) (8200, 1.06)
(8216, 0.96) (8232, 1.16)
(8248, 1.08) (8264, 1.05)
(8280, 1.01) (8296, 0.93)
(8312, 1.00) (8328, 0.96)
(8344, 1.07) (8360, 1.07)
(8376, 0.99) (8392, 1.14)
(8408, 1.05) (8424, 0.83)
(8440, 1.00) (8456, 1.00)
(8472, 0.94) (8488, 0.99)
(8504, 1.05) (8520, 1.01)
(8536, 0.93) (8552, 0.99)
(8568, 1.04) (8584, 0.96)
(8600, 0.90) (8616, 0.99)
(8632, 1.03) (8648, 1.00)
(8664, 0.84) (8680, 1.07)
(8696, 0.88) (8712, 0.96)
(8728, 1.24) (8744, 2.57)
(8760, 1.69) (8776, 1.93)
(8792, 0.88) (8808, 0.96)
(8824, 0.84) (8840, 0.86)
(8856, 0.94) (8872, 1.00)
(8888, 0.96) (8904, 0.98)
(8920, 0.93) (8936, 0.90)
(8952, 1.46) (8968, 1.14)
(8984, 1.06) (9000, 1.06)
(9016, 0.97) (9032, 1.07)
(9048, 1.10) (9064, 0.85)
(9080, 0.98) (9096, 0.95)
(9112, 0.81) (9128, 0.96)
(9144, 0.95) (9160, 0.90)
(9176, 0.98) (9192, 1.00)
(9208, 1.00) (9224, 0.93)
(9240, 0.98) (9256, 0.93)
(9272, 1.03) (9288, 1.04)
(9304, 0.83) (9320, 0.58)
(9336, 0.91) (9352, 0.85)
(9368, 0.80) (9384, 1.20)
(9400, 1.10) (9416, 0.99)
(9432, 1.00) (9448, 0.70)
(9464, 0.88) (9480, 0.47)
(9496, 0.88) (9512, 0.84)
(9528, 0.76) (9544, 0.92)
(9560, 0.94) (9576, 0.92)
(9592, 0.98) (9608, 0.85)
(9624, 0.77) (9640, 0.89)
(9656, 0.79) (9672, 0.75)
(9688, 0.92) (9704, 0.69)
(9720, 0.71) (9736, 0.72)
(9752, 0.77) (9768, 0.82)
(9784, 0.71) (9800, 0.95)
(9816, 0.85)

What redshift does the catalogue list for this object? 0.33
